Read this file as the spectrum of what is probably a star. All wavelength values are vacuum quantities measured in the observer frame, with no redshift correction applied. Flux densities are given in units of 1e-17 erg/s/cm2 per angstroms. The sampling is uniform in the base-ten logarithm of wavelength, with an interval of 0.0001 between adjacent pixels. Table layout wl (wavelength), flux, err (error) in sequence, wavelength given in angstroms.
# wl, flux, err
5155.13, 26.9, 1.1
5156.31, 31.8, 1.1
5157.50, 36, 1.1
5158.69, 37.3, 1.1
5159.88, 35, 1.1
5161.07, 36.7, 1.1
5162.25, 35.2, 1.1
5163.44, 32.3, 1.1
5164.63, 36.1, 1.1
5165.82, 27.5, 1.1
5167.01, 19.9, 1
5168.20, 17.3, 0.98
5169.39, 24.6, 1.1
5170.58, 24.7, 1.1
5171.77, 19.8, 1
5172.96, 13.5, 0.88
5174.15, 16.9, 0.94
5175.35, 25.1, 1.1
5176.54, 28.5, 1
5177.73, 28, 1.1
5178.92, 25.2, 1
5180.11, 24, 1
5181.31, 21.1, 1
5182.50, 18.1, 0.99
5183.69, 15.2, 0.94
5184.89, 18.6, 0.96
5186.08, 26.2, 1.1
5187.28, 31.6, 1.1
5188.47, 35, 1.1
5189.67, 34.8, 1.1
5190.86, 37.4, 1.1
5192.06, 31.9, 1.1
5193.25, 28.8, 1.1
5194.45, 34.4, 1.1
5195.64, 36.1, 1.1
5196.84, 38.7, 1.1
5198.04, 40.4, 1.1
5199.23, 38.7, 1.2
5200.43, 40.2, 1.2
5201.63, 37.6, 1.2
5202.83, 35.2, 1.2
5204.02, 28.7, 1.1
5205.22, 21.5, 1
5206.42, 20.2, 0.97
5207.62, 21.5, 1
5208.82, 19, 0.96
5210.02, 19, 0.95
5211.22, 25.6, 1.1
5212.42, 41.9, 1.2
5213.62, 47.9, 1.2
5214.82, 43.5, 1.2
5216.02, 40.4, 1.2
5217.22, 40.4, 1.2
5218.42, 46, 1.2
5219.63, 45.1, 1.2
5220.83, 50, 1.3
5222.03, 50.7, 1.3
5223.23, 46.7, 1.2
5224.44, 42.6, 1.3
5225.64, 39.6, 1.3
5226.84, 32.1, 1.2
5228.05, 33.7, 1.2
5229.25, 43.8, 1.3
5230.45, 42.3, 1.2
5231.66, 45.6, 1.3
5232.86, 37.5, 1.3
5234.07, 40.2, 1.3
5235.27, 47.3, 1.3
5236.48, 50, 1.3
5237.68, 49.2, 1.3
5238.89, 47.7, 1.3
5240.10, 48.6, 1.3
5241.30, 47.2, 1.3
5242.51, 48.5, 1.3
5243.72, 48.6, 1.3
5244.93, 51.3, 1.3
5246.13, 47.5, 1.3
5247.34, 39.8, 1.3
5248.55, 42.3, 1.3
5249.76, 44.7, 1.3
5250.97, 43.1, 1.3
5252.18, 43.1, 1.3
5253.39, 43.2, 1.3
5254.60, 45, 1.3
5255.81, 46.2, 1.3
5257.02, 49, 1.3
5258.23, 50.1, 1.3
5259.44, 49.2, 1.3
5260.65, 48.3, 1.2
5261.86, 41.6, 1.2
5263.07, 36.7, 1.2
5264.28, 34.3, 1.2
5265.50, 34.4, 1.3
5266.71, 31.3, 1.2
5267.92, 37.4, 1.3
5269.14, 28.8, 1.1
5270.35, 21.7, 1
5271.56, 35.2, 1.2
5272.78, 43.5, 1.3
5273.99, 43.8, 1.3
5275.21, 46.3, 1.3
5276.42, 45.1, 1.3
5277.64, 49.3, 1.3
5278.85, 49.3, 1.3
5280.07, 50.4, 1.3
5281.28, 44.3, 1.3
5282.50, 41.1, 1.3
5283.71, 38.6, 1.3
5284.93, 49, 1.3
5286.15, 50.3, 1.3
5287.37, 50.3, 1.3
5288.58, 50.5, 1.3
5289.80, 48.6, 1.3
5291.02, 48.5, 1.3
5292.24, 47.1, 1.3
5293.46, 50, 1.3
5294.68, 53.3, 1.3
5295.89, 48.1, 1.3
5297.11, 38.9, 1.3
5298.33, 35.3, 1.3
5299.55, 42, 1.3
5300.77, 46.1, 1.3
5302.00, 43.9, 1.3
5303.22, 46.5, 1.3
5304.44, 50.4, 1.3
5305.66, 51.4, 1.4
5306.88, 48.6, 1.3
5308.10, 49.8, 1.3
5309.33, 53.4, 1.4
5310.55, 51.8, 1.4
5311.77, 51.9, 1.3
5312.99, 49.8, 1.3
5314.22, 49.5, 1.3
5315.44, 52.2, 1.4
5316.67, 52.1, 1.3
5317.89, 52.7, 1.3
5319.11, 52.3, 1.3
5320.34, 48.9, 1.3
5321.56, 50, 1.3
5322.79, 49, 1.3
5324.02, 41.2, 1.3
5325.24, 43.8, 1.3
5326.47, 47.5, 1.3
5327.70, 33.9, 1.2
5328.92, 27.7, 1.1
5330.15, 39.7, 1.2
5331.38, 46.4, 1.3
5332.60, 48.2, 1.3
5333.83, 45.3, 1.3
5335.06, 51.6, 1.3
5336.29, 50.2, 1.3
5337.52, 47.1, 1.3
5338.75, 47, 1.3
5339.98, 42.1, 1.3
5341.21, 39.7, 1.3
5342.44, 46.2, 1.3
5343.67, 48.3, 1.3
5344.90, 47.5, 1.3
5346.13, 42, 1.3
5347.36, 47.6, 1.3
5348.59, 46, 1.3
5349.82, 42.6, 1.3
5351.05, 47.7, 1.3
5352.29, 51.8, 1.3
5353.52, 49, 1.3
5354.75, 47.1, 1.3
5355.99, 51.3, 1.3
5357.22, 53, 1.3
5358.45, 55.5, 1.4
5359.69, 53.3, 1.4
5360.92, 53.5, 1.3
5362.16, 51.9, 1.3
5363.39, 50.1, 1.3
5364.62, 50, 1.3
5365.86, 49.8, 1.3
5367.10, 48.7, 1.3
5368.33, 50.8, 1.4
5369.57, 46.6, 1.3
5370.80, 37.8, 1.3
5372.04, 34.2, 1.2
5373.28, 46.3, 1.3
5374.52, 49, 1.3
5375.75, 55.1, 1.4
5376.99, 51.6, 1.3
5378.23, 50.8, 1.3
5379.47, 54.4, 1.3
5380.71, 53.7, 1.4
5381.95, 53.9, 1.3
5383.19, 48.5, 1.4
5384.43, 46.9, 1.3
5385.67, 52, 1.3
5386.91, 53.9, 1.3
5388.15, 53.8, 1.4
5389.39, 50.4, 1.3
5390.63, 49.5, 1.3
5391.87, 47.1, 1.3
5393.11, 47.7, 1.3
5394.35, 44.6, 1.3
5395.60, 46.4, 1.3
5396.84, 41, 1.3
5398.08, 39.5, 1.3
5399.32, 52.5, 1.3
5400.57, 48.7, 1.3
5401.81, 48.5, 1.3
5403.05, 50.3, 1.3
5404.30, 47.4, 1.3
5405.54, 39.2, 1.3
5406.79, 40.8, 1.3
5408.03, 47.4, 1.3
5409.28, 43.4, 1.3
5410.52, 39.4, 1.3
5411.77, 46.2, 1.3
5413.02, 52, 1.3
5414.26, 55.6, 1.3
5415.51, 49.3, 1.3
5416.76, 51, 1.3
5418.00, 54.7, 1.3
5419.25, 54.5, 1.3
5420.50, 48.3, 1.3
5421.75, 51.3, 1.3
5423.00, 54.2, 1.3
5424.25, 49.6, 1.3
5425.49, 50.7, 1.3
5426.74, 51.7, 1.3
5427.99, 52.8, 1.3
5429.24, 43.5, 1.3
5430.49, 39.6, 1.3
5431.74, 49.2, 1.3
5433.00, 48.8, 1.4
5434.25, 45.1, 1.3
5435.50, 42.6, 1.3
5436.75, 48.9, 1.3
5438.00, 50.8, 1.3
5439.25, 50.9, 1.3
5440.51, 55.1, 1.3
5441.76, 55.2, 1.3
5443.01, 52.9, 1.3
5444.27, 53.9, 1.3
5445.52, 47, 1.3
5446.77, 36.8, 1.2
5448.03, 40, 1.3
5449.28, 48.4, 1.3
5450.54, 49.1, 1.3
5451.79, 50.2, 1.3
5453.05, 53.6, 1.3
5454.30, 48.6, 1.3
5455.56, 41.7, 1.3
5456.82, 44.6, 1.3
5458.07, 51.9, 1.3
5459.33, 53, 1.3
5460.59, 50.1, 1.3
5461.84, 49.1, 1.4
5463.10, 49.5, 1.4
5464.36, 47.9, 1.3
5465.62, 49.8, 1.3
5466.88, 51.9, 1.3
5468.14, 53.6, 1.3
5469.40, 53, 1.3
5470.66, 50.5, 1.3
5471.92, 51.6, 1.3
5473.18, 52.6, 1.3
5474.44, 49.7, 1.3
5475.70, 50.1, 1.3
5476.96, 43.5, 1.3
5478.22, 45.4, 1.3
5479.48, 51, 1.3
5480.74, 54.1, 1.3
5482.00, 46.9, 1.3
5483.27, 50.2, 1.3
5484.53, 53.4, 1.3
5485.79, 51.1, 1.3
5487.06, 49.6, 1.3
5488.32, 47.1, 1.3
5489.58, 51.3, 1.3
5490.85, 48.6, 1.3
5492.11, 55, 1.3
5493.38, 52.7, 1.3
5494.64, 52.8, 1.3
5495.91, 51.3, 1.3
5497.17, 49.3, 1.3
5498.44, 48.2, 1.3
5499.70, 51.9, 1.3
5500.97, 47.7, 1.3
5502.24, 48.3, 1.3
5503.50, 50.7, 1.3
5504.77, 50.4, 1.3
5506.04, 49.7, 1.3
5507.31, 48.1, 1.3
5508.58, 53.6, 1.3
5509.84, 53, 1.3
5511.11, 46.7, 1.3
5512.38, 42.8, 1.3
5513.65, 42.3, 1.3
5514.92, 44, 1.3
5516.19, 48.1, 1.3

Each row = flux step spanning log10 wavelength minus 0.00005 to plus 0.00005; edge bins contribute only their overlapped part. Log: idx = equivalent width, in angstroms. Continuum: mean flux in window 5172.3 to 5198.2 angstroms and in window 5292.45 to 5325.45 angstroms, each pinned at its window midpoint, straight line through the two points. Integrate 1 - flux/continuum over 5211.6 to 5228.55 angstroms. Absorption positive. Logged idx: -4.8 angstroms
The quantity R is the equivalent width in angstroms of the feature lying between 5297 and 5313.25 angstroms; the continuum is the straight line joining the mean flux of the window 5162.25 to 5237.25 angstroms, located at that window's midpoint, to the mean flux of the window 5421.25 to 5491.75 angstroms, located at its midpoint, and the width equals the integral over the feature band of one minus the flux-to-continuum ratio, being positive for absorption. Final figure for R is -3.17 angstroms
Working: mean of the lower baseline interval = 32.8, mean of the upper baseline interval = 49.4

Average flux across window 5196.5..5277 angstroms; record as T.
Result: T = 40.4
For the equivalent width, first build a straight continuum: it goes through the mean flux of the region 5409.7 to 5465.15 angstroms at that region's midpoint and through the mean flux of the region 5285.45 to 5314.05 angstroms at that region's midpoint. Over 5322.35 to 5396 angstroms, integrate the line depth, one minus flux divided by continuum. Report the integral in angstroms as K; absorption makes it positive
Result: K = 1.35 angstroms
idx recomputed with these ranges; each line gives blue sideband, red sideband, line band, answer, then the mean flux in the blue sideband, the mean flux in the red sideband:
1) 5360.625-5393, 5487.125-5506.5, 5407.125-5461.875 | 1.15 angstroms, 49.6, 50.3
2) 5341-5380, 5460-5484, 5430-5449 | 0.67 angstroms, 48.5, 50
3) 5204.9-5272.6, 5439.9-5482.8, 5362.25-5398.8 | -1.76 angstroms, 40.6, 49.5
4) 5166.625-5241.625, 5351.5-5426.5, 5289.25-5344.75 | -4.90 angstroms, 33.7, 49.1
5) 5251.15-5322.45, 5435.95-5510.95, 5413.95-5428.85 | -0.94 angstroms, 45.5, 49.9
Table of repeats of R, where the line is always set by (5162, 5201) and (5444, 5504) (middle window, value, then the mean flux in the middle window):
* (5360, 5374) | -1.9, 47.4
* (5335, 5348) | -2.1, 46.1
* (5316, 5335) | -3.4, 45.4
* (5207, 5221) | -2.7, 36.3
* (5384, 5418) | -2.8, 47.7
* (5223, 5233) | -2.8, 40.3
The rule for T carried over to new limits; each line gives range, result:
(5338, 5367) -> 48.4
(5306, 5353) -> 46.9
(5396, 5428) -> 48.4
